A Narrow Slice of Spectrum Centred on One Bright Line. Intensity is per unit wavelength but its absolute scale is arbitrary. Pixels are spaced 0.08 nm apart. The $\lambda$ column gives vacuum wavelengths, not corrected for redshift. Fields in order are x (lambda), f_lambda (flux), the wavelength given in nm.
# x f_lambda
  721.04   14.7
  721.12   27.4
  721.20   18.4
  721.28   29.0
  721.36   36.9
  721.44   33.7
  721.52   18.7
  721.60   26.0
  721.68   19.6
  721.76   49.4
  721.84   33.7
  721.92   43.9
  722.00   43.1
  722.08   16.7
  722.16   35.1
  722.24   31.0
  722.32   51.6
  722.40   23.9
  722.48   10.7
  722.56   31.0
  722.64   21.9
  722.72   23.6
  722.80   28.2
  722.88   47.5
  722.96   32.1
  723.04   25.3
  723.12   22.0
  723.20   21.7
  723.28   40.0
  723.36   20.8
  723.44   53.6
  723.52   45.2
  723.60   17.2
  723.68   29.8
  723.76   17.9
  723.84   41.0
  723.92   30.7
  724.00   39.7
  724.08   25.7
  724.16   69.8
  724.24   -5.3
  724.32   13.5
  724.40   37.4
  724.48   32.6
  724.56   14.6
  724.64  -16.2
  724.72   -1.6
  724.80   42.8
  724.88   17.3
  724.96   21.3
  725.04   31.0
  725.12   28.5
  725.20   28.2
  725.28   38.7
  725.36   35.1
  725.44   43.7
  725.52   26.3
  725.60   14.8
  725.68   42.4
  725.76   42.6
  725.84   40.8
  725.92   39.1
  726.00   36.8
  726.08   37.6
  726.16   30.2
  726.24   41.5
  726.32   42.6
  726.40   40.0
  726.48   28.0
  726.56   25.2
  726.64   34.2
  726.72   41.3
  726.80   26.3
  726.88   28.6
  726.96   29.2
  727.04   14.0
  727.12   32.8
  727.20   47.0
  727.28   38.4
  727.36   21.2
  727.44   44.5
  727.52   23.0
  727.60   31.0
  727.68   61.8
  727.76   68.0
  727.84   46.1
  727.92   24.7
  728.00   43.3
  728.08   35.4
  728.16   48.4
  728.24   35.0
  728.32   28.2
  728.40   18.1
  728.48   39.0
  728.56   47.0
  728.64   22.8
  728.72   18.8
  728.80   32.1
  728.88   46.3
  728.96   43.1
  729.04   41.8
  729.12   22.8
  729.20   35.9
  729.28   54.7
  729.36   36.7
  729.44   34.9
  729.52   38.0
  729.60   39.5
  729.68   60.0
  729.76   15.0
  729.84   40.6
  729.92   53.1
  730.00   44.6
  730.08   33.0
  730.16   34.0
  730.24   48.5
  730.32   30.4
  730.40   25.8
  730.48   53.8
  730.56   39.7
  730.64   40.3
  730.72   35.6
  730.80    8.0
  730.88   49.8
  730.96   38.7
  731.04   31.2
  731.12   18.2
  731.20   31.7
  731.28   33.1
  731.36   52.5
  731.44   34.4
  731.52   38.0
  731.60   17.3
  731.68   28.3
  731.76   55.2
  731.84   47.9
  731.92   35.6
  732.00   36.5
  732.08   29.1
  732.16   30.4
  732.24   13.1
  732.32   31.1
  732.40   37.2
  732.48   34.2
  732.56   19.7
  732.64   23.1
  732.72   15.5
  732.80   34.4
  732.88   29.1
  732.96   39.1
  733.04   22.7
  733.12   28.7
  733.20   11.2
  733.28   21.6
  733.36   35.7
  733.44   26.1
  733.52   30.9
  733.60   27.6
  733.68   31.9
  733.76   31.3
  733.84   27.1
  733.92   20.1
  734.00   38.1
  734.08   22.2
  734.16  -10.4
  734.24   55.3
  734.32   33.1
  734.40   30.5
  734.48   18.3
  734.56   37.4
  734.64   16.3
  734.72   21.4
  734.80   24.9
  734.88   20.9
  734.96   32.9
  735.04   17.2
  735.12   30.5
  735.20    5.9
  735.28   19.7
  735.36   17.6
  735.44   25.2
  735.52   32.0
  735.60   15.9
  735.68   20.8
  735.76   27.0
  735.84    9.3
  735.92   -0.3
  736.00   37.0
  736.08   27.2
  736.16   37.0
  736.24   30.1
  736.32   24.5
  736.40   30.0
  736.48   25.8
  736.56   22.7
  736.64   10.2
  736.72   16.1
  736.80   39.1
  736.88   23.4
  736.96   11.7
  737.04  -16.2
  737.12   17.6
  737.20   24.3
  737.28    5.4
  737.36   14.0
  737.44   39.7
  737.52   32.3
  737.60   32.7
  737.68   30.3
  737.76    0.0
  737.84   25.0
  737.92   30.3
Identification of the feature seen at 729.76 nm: Mg II 2798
